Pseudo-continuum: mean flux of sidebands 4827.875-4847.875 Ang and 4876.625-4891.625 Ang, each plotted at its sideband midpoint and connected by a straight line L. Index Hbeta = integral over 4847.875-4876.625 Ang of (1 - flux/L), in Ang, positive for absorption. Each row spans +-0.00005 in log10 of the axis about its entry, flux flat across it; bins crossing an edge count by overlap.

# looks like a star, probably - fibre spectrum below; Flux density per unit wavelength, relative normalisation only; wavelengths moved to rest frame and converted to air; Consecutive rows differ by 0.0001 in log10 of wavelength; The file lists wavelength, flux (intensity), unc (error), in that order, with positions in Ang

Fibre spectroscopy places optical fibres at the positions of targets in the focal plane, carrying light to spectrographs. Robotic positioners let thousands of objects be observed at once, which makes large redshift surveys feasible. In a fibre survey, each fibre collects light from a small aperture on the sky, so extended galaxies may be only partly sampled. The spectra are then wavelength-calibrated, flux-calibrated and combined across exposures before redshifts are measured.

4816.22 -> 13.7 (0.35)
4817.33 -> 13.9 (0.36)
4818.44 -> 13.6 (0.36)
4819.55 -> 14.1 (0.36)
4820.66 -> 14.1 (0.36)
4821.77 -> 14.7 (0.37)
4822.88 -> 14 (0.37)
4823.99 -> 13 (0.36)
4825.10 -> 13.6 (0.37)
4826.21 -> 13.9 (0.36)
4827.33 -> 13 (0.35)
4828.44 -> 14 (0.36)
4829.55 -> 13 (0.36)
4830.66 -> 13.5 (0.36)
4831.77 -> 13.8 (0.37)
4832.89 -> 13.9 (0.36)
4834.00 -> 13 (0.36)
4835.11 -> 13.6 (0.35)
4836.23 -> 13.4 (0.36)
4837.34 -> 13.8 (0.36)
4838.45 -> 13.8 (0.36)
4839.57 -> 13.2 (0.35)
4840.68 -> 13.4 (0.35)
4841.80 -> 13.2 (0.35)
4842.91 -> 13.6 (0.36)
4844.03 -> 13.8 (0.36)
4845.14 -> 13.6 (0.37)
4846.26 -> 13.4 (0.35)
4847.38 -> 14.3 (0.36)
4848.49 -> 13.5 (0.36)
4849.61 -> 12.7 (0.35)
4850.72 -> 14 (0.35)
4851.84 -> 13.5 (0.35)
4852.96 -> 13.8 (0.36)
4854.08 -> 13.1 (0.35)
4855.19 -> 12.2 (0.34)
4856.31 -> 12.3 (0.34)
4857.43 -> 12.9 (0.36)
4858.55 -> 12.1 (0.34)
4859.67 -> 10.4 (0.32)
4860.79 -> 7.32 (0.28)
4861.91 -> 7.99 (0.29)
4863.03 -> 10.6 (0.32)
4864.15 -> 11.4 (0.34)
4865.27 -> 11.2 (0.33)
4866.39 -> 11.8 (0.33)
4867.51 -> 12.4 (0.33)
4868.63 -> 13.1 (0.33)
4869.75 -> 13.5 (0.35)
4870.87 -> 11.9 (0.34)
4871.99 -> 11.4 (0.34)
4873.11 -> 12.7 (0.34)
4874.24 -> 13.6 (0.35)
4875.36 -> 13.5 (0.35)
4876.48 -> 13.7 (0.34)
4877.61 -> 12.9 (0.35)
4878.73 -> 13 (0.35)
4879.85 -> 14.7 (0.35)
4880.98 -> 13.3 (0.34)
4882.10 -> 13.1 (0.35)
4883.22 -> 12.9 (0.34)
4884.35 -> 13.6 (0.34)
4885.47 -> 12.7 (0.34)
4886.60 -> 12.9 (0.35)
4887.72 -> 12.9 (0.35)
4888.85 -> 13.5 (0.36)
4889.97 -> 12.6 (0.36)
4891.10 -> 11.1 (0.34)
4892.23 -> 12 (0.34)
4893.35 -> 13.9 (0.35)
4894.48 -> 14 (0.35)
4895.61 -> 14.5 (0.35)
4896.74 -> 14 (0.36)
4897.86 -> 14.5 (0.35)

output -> 2.4 Ang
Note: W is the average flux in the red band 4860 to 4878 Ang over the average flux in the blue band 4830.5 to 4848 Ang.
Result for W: 0.87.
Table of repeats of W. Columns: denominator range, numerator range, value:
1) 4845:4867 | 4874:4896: 1.09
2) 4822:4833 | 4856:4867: 0.79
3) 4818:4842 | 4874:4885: 0.99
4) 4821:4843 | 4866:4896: 0.96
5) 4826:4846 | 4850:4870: 0.88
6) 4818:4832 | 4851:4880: 0.89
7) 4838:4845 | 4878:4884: 0.99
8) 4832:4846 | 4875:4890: 0.98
